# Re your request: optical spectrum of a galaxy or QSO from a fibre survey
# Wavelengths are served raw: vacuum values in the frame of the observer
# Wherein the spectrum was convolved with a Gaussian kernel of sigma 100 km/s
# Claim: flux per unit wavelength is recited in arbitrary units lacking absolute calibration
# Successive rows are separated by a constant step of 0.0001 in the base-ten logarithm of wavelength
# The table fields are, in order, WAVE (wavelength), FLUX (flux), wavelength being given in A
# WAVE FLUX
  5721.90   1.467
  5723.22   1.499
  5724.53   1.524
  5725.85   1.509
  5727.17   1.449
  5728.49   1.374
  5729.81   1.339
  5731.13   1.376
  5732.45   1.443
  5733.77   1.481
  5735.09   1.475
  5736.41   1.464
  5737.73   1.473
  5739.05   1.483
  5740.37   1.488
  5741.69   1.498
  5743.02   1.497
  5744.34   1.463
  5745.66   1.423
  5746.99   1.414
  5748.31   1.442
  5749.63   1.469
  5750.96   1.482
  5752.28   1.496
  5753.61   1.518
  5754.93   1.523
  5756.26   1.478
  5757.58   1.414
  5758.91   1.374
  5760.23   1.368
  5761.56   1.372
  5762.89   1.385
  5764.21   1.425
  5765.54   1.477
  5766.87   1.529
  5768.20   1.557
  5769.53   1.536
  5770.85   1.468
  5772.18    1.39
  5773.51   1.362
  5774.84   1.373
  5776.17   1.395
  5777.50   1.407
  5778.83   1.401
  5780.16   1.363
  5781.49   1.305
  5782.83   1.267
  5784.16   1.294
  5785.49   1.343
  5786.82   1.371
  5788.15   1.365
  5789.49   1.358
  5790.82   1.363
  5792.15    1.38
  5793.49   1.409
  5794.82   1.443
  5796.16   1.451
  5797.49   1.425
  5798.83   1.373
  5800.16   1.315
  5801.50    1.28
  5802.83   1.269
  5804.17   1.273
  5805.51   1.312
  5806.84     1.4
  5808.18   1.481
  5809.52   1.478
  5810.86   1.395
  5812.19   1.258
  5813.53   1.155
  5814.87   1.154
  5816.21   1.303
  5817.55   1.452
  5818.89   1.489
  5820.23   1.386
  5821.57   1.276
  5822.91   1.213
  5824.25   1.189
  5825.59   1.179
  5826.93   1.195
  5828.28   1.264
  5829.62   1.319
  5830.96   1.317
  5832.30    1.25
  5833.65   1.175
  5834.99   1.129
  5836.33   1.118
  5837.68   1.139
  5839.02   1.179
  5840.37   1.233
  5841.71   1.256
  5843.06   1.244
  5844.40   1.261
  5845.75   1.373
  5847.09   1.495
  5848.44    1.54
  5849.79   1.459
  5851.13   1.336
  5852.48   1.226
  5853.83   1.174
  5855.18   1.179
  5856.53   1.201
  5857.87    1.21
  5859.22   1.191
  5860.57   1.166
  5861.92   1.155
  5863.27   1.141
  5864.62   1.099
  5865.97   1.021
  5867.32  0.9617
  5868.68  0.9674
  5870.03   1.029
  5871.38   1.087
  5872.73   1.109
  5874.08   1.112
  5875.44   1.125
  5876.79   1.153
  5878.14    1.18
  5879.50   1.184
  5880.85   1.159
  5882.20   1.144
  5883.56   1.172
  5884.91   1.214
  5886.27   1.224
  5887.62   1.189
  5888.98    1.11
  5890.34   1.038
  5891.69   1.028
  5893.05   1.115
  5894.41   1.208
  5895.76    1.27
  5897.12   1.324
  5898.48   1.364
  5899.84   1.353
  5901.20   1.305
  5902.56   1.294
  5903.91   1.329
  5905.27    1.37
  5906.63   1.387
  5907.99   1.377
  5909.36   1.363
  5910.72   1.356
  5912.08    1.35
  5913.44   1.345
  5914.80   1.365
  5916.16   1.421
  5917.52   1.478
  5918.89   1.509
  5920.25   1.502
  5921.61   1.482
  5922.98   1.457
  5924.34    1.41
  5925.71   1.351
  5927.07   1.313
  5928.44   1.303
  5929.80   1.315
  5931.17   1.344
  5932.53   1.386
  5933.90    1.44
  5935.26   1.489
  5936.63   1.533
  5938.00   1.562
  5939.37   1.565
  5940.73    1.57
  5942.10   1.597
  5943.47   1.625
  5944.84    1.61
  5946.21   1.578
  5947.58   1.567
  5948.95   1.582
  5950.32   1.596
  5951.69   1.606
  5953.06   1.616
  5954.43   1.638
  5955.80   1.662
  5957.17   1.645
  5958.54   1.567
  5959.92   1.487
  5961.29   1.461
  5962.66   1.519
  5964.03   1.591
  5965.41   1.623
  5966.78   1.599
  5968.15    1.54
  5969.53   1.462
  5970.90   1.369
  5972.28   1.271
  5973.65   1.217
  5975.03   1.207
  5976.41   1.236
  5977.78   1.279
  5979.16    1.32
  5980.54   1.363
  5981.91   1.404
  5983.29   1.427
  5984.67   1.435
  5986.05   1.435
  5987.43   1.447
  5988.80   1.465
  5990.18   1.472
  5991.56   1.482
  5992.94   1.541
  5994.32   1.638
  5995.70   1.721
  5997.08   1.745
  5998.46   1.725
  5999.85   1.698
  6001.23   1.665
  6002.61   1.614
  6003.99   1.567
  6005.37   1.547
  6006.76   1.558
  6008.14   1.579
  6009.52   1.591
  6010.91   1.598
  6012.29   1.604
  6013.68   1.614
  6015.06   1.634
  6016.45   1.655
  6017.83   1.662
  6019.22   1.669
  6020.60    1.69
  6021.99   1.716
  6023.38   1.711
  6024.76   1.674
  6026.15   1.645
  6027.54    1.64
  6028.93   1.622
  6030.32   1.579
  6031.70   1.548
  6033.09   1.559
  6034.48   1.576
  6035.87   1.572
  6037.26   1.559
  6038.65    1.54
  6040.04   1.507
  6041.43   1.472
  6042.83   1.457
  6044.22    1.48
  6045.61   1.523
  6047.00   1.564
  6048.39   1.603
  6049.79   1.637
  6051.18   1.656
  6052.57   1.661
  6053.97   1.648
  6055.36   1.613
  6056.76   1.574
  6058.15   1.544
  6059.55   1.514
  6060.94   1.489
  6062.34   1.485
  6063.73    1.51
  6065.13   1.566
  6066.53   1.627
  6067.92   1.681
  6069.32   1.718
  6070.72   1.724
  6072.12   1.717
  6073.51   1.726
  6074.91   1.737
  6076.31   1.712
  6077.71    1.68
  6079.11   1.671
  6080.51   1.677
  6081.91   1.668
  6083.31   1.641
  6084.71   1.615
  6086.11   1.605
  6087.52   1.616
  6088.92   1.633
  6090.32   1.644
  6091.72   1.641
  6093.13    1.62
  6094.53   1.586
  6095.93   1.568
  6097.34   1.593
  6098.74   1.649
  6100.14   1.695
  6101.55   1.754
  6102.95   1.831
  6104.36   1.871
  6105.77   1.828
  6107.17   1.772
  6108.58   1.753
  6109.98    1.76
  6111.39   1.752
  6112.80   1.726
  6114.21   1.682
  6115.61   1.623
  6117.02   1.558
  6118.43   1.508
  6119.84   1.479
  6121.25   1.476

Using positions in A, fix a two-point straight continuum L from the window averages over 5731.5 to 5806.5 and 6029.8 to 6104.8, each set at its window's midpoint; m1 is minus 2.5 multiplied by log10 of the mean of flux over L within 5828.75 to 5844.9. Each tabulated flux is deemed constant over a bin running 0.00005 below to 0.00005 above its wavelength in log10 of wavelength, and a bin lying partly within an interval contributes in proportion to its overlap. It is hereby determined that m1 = 0.20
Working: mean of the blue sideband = 1.41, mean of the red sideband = 1.62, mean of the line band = 1.22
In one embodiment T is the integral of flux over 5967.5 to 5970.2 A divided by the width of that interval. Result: 1.5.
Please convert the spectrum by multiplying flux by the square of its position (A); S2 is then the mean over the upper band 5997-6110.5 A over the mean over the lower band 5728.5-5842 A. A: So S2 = 1.31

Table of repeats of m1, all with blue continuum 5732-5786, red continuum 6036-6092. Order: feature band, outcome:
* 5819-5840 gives 0.20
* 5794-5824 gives 0.09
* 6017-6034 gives -0.04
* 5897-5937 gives 0.10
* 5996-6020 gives -0.04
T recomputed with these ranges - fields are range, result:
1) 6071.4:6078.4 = 1.72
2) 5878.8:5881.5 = 1.17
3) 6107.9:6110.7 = 1.76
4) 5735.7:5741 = 1.48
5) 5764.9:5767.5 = 1.5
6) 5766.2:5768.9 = 1.54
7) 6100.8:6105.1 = 1.81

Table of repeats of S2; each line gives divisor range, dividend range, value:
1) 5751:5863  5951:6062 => 1.24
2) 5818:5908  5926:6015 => 1.29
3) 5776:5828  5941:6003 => 1.20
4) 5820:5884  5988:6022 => 1.42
